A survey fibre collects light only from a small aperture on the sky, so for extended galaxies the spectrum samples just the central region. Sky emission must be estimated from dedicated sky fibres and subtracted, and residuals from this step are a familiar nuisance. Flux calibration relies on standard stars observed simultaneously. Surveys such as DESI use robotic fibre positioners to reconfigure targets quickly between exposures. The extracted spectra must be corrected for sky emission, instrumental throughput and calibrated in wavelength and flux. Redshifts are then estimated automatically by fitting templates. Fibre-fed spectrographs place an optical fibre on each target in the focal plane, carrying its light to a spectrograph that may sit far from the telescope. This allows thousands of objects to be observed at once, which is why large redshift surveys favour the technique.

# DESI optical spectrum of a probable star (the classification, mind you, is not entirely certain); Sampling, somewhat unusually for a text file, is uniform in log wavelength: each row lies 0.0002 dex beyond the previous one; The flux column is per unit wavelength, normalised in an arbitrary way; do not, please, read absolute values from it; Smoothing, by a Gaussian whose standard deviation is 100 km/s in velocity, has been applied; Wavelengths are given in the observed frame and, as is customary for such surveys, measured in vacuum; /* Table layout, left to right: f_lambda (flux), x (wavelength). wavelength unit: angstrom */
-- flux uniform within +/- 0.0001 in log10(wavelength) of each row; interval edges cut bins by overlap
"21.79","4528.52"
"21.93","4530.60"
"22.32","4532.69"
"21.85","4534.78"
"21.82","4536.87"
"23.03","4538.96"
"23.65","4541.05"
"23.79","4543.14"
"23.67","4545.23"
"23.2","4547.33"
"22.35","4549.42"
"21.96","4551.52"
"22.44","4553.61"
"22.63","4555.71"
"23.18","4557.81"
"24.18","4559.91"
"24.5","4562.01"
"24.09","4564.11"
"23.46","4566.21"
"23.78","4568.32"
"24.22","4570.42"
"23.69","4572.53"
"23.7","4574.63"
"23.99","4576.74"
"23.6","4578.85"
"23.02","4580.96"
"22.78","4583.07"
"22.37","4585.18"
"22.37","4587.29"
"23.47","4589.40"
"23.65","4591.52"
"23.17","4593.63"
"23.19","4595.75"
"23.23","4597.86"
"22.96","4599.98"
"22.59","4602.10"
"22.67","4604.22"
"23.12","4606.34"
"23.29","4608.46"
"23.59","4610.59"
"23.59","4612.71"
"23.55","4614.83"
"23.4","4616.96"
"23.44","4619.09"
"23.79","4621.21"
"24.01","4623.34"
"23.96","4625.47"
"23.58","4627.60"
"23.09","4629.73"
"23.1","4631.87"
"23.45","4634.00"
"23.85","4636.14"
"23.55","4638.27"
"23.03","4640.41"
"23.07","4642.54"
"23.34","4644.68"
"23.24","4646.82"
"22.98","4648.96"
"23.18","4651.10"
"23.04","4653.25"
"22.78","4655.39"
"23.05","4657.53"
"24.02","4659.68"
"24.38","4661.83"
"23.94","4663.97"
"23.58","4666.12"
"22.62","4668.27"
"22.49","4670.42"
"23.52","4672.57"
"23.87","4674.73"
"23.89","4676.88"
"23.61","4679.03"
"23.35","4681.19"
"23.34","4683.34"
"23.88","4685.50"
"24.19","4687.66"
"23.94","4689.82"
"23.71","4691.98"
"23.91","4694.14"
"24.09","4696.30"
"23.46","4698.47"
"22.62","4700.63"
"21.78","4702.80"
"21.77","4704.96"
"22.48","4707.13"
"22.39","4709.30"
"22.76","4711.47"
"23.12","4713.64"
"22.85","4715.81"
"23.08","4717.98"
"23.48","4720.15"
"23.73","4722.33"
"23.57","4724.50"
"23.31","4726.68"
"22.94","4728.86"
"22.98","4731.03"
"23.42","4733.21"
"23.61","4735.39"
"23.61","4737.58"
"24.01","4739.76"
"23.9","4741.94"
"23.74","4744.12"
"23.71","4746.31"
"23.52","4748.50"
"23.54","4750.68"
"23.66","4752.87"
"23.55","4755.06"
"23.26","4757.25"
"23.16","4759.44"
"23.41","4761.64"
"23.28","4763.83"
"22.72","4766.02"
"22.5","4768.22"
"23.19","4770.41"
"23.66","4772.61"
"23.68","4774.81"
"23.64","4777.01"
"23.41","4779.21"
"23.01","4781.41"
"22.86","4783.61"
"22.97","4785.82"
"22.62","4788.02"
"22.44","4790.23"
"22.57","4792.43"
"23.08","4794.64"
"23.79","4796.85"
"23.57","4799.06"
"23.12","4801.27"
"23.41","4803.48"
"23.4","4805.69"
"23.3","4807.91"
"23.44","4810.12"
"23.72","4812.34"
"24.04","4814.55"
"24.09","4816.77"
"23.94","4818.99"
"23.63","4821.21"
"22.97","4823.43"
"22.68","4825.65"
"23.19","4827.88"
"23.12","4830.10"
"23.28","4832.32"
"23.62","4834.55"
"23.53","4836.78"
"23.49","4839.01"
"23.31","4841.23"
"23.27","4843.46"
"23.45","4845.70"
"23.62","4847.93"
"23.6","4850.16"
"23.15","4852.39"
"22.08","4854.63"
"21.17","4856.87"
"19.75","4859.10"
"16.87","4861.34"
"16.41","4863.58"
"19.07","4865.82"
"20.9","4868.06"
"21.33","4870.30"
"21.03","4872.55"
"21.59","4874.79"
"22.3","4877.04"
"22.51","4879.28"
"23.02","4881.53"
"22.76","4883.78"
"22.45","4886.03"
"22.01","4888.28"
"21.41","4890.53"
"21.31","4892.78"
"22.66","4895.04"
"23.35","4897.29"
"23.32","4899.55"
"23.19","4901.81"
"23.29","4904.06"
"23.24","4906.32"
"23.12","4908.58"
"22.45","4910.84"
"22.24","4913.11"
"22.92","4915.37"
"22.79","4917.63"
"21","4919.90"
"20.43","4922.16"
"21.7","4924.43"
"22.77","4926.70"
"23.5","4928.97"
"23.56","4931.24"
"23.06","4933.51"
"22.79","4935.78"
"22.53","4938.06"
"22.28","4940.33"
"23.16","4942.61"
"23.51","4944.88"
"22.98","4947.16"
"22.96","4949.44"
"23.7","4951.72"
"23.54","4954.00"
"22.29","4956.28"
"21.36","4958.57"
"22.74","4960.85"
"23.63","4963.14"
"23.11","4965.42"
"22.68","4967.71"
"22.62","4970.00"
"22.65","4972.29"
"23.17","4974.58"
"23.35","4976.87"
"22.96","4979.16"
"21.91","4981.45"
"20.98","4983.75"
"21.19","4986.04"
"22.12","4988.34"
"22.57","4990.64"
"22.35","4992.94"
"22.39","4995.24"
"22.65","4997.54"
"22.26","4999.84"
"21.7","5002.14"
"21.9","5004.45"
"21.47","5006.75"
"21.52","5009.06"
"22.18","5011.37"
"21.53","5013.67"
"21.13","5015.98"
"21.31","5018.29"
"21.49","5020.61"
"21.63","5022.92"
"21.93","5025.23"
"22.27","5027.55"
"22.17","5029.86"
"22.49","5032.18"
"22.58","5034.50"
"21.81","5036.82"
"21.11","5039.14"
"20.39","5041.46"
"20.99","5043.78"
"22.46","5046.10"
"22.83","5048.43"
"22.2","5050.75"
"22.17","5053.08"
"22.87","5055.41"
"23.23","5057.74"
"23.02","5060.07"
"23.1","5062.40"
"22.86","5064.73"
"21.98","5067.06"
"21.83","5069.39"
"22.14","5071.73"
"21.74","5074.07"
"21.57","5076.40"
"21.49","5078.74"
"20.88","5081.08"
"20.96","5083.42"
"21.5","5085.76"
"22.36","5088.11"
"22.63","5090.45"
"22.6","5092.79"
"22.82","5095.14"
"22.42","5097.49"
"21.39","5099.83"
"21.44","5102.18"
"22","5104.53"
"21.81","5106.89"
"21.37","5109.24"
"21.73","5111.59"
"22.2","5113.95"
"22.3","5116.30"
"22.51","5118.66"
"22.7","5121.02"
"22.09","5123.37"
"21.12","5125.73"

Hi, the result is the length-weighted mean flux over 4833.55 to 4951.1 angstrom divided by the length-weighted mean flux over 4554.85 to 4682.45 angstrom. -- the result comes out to 0.95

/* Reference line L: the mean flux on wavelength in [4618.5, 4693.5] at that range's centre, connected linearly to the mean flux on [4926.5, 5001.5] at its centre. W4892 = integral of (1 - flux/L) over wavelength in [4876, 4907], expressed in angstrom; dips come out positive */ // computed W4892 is 0.4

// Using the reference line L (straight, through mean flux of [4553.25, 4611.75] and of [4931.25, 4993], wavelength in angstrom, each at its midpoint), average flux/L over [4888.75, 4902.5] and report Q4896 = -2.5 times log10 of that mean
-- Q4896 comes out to 0.02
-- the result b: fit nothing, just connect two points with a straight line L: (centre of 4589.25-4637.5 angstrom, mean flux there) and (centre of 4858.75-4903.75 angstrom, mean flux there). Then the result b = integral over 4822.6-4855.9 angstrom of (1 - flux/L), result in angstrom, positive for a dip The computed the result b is -2.3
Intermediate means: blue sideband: 23.4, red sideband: 21.4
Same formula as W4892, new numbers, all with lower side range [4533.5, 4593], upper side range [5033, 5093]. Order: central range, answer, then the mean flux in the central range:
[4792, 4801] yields -0.2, 23.3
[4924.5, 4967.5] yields -1.2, 22.9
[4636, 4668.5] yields -0.5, 23.4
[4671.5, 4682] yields -0.3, 23.6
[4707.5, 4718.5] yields 0.0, 22.8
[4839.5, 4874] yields 1.9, 21.3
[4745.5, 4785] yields -1.0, 23.3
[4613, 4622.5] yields -0.2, 23.6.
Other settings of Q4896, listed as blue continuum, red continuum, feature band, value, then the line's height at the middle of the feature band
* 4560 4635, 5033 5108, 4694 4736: 0.00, 23.1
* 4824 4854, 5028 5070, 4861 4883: 0.12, 23.1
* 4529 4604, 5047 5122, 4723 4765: -0.03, 22.8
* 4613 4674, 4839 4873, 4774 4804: -0.06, 22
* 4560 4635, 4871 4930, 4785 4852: -0.03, 22.7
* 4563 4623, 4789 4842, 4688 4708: 0.01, 23.4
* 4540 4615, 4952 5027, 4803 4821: -0.05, 22.7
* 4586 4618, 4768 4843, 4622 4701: -0.01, 23.2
